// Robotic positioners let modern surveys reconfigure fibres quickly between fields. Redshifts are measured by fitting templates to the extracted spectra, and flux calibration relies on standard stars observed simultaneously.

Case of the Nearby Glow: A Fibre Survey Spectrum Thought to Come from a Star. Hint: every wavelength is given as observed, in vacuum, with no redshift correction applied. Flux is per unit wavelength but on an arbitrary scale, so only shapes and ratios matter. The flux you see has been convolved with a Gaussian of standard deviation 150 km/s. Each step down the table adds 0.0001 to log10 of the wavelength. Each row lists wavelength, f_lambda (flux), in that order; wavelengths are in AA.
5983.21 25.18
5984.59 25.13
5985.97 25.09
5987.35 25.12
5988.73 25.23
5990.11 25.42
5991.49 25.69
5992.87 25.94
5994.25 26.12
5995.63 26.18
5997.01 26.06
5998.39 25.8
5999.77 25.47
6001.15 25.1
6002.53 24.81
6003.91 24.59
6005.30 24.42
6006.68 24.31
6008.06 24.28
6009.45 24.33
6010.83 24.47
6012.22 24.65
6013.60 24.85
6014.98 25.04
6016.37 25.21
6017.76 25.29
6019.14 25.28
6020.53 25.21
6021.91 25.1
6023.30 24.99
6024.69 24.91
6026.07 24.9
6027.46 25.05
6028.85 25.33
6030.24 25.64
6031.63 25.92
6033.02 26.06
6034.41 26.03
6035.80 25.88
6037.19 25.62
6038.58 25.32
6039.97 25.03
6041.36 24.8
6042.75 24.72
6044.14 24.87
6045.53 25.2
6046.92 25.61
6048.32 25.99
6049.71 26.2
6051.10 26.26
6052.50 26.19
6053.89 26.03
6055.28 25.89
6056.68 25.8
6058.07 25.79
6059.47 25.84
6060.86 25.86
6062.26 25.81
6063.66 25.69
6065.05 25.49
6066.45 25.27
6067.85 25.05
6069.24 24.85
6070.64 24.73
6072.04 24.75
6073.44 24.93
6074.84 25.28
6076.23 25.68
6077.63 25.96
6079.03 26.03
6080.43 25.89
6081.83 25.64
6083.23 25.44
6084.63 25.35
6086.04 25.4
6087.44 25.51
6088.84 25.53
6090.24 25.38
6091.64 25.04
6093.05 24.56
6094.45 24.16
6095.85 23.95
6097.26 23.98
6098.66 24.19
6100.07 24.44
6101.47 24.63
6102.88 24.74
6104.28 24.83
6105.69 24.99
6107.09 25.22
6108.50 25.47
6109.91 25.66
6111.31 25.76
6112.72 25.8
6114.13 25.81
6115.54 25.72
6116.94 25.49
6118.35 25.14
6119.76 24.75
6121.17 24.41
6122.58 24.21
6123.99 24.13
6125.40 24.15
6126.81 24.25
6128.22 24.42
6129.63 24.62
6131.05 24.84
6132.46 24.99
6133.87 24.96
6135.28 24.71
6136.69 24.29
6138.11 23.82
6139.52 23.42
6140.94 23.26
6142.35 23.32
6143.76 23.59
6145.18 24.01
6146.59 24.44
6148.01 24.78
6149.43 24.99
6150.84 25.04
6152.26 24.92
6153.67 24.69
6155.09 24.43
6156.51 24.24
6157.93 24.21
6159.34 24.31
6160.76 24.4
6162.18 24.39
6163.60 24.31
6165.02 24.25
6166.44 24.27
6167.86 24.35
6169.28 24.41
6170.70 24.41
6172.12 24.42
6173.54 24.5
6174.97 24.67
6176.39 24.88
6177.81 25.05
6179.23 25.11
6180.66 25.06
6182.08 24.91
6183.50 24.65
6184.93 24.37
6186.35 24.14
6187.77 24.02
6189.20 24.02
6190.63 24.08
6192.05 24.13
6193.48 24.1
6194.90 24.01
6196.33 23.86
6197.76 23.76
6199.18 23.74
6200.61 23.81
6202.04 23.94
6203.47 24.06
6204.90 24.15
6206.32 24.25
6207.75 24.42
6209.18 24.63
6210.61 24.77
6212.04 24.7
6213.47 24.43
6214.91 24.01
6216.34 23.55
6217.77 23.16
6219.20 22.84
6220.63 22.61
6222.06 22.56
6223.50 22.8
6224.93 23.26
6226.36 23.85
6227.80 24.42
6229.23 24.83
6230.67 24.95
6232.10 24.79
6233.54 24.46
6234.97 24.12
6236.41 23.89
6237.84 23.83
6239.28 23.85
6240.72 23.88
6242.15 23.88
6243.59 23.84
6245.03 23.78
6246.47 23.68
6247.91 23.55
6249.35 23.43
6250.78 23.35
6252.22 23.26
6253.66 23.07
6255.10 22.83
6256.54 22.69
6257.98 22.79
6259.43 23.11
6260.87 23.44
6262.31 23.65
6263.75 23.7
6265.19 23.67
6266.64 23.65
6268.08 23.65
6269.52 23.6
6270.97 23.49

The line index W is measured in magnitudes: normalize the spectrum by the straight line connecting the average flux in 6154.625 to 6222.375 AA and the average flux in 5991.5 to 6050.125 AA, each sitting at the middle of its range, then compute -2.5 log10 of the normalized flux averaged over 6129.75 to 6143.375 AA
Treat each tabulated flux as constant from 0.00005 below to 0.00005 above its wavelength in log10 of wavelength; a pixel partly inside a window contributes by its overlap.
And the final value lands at 0.015 mag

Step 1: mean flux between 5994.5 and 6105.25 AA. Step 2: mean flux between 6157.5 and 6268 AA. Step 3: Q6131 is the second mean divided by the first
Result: 0.9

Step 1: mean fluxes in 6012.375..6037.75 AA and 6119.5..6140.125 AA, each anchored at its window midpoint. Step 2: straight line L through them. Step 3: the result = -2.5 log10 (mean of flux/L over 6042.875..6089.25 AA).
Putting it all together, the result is -0.026 mag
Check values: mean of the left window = 25.3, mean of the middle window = 25.6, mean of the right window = 24.4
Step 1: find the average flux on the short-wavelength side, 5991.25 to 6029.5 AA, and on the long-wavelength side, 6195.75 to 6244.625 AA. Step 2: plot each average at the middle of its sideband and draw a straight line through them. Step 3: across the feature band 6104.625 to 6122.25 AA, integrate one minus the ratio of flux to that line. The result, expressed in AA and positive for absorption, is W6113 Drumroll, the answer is -0.6 AA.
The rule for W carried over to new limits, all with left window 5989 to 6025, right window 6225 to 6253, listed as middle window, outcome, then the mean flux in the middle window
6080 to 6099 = -0.01 mag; 25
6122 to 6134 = 0.00 mag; 24.5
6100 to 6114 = -0.03 mag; 25.2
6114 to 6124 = -0.02 mag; 25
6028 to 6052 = -0.02 mag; 25.6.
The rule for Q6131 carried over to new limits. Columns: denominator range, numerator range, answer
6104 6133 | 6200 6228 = 0.95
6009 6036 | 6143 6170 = 0.97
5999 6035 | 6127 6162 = 0.97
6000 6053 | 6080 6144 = 0.98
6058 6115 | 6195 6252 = 0.95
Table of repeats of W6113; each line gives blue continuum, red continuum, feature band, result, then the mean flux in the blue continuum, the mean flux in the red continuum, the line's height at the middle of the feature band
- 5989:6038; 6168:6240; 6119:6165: 0.29 AA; 25.3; 24.1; 24.5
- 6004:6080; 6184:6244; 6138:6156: 0.20 AA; 25.3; 24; 24.5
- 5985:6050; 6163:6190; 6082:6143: 0.10 AA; 25.3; 24.5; 24.8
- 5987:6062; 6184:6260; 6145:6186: -0.52 AA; 25.4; 23.8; 24.3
